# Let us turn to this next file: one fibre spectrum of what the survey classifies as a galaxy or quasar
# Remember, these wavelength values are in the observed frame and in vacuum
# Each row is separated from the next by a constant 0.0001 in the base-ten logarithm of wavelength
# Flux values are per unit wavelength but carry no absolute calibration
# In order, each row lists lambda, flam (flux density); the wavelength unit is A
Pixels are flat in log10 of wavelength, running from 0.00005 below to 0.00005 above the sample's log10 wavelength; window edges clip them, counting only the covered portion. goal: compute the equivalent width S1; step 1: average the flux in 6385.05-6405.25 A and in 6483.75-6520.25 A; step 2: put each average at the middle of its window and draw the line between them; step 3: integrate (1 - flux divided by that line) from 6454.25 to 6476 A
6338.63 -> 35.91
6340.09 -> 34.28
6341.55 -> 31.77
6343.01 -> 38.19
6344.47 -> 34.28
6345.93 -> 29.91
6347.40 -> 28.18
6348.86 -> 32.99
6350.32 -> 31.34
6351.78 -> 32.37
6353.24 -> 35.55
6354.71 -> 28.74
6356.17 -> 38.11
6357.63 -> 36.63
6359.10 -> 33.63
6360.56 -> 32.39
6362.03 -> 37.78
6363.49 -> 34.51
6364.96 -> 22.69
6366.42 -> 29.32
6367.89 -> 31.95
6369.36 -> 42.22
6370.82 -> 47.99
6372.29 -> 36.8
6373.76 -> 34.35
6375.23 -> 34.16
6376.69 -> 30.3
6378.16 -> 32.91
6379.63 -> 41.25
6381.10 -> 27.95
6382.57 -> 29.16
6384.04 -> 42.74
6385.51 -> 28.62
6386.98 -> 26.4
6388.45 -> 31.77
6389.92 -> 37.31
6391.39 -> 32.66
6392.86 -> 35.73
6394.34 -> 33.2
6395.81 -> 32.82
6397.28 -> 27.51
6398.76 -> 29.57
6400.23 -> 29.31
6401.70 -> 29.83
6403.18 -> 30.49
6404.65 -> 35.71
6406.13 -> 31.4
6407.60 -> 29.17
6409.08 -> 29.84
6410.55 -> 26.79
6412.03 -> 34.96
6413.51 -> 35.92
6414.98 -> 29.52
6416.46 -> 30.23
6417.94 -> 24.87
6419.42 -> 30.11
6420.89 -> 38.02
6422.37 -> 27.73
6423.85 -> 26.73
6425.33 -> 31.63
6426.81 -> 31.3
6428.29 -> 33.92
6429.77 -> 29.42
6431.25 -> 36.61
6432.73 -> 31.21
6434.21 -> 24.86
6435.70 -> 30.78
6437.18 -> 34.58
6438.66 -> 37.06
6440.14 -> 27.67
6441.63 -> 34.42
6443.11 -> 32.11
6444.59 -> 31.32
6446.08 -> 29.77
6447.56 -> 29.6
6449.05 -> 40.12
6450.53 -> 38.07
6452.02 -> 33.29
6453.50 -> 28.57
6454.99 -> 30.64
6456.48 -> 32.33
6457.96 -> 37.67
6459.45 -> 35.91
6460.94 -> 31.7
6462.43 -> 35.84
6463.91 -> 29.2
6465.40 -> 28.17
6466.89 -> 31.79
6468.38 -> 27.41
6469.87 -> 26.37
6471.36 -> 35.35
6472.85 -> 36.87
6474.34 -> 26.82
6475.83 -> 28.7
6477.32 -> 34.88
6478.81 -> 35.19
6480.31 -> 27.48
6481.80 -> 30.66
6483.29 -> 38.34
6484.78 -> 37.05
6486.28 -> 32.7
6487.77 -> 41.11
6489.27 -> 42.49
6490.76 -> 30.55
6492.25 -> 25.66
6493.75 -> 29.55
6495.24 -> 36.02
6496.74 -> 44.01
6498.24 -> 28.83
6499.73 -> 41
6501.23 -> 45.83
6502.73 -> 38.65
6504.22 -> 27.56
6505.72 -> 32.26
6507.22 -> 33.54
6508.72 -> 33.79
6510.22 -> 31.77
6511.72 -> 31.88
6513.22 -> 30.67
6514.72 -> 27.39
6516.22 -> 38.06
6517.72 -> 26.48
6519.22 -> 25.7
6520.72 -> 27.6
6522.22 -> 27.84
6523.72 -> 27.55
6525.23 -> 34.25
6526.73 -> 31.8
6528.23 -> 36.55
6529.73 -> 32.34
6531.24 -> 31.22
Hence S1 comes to 0.9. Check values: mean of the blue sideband 31.5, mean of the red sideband 33.8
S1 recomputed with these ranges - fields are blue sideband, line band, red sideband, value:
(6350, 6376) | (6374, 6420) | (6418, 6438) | 1.5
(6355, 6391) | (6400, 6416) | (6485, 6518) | 1.4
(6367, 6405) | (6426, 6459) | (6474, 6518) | 1.1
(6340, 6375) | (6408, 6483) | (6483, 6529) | 4.3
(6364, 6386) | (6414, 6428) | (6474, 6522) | 1.5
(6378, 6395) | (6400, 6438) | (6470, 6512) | 2.9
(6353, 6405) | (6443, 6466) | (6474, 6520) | 0.4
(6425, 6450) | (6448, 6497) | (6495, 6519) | -0.2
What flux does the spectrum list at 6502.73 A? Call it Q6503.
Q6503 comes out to 38.65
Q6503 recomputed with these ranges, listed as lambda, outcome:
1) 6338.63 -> 35.91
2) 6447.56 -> 29.6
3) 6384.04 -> 42.74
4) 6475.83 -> 28.7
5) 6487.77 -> 41.11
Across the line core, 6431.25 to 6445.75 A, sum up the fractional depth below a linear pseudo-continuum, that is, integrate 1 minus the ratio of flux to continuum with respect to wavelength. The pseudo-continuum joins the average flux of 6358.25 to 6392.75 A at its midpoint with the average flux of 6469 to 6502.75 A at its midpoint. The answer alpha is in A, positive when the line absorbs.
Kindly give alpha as 1.0 A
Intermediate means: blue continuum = 33.9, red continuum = 34.4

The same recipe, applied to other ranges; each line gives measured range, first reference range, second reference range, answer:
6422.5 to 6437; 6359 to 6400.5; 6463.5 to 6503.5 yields 1.2 A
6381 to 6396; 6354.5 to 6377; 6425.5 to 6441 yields 0.4 A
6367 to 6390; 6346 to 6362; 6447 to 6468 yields -1.1 A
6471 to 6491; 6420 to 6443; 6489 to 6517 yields -0.5 A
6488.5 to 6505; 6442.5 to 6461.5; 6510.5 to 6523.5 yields -2.6 A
